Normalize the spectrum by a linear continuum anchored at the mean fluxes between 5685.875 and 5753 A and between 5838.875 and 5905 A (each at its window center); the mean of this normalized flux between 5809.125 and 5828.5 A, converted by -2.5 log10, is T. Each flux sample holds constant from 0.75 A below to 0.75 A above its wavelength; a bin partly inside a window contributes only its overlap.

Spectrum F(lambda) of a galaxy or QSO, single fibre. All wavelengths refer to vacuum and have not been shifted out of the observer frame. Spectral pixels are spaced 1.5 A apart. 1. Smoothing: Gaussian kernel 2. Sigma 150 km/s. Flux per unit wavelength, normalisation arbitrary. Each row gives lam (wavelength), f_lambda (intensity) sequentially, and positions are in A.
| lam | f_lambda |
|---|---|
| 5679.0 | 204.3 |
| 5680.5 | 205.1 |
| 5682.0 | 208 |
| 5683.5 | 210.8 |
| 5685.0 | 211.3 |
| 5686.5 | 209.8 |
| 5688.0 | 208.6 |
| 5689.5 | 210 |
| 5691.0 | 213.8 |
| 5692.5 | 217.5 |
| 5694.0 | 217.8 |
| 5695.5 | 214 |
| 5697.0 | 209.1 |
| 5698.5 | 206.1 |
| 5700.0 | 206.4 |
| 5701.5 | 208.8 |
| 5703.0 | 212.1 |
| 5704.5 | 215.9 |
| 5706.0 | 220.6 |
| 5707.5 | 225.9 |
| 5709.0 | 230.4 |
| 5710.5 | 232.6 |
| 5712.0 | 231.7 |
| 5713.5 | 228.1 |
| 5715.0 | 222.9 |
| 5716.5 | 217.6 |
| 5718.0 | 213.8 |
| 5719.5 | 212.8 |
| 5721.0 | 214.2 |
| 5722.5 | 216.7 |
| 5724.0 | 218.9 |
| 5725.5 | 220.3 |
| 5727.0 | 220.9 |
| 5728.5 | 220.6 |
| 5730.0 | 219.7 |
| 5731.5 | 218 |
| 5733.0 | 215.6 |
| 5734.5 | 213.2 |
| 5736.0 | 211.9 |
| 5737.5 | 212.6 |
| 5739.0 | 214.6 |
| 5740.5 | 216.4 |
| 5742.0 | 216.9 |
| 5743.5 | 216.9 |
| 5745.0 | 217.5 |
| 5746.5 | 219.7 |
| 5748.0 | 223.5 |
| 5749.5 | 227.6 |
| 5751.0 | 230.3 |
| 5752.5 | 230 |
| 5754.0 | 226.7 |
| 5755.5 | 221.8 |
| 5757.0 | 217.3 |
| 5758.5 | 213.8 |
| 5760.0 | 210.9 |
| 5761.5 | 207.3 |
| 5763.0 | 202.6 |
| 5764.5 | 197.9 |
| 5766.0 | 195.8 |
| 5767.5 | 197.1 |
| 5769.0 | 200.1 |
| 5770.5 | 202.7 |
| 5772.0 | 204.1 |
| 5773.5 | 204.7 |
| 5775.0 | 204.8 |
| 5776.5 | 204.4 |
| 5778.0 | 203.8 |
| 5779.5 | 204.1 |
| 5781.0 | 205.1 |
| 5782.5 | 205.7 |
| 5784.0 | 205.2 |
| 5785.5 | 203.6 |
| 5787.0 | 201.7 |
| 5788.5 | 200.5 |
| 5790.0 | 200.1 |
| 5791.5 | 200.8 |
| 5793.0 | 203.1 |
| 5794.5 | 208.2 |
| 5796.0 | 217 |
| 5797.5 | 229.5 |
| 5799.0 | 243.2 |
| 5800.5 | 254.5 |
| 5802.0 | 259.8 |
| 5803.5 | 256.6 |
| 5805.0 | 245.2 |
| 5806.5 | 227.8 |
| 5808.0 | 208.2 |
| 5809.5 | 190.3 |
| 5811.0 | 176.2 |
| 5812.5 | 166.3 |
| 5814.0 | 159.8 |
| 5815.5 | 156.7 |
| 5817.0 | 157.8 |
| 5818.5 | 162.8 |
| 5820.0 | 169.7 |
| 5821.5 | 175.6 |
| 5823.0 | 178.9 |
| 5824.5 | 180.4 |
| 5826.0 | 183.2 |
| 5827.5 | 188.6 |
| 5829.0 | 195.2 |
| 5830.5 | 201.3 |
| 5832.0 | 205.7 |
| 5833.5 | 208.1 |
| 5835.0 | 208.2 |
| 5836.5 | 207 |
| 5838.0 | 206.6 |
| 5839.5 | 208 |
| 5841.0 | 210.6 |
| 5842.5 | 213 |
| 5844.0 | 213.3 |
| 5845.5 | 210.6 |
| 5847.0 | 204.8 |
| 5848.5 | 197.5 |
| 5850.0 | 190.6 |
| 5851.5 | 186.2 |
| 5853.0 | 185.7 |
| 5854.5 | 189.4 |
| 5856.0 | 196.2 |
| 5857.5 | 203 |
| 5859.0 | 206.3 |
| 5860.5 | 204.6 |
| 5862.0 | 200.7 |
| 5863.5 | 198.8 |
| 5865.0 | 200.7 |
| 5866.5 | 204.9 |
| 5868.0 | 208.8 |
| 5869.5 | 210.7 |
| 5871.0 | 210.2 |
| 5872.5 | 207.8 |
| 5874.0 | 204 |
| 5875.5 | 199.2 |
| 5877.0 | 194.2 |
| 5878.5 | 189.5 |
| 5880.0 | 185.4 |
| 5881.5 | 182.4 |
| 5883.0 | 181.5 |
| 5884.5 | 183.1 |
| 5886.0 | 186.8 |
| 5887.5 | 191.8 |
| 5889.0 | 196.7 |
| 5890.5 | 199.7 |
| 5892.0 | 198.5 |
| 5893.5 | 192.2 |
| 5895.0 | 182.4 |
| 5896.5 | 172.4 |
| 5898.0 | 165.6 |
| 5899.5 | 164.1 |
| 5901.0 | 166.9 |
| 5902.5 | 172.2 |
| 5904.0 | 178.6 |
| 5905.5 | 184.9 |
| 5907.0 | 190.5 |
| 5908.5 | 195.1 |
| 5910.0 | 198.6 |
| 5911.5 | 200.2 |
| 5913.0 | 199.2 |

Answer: 0.17 mag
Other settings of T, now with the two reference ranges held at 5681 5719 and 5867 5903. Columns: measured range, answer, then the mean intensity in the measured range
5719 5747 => -0.03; 217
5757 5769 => 0.01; 204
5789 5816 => -0.05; 212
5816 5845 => 0.02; 193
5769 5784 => 0.00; 204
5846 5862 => -0.02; 197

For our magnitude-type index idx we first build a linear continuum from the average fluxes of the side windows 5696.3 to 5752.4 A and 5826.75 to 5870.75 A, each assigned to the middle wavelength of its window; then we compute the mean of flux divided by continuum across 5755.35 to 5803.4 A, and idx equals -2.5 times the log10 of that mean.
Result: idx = 0.00 mag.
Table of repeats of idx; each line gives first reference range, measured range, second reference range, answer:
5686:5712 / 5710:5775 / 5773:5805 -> 0.001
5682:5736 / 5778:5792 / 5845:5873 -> 0.029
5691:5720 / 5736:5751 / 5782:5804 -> -0.001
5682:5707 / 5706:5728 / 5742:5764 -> -0.036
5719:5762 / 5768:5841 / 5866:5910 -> 0.021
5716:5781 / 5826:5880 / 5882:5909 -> -0.052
